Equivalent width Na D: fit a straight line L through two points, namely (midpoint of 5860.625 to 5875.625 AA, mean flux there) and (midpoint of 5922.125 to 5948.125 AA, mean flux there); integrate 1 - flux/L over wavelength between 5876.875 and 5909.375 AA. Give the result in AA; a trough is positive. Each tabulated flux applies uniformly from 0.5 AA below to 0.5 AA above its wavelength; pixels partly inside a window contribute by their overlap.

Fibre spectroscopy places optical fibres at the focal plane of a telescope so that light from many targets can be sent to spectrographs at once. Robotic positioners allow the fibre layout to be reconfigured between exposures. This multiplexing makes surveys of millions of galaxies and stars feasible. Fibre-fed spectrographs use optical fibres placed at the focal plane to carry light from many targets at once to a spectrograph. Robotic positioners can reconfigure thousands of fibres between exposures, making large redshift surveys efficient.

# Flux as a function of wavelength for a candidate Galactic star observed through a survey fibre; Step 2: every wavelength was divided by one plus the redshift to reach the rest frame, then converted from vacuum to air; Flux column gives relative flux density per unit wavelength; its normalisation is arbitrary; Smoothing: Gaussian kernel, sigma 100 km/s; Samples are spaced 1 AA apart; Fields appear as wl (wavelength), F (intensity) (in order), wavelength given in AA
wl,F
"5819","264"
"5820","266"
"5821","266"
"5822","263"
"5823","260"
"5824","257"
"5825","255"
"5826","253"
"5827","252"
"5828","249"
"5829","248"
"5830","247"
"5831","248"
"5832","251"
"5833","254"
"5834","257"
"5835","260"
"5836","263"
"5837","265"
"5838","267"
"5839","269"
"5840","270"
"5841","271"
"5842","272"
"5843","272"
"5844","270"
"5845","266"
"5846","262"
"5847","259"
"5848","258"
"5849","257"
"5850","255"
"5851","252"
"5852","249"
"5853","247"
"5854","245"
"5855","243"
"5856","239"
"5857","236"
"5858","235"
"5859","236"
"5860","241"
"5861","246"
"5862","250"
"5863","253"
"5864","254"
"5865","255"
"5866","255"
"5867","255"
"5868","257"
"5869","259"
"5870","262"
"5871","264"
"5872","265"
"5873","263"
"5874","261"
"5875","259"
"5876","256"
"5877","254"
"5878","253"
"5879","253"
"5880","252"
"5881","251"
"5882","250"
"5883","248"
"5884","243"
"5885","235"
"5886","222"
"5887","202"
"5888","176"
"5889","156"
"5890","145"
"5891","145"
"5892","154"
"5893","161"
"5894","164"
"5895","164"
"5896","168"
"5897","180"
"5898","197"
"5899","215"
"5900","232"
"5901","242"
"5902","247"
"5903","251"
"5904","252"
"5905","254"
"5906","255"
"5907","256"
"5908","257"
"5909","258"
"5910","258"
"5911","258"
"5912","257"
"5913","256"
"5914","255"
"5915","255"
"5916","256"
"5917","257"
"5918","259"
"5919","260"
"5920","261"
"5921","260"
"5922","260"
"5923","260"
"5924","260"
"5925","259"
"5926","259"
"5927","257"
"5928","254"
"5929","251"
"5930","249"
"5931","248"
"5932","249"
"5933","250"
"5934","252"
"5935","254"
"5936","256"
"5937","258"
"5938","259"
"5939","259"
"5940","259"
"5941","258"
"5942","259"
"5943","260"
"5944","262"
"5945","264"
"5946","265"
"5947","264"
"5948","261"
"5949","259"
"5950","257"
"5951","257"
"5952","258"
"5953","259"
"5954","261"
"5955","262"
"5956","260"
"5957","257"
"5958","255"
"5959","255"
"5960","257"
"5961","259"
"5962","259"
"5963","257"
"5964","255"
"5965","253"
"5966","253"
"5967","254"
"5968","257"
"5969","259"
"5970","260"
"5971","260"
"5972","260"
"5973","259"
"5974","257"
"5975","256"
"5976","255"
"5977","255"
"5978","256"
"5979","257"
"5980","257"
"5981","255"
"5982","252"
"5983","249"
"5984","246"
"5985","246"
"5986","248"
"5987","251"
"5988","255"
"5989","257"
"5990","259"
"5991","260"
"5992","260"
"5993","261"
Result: 5.04 AA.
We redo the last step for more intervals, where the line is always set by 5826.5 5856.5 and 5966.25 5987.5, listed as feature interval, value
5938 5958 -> -0.4 AA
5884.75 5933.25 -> 4.7 AA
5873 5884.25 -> 0.1 AA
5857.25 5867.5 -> 0.4 AA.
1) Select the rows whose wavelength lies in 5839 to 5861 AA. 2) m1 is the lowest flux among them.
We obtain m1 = 235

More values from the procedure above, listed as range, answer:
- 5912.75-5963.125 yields 248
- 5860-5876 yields 241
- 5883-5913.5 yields 145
